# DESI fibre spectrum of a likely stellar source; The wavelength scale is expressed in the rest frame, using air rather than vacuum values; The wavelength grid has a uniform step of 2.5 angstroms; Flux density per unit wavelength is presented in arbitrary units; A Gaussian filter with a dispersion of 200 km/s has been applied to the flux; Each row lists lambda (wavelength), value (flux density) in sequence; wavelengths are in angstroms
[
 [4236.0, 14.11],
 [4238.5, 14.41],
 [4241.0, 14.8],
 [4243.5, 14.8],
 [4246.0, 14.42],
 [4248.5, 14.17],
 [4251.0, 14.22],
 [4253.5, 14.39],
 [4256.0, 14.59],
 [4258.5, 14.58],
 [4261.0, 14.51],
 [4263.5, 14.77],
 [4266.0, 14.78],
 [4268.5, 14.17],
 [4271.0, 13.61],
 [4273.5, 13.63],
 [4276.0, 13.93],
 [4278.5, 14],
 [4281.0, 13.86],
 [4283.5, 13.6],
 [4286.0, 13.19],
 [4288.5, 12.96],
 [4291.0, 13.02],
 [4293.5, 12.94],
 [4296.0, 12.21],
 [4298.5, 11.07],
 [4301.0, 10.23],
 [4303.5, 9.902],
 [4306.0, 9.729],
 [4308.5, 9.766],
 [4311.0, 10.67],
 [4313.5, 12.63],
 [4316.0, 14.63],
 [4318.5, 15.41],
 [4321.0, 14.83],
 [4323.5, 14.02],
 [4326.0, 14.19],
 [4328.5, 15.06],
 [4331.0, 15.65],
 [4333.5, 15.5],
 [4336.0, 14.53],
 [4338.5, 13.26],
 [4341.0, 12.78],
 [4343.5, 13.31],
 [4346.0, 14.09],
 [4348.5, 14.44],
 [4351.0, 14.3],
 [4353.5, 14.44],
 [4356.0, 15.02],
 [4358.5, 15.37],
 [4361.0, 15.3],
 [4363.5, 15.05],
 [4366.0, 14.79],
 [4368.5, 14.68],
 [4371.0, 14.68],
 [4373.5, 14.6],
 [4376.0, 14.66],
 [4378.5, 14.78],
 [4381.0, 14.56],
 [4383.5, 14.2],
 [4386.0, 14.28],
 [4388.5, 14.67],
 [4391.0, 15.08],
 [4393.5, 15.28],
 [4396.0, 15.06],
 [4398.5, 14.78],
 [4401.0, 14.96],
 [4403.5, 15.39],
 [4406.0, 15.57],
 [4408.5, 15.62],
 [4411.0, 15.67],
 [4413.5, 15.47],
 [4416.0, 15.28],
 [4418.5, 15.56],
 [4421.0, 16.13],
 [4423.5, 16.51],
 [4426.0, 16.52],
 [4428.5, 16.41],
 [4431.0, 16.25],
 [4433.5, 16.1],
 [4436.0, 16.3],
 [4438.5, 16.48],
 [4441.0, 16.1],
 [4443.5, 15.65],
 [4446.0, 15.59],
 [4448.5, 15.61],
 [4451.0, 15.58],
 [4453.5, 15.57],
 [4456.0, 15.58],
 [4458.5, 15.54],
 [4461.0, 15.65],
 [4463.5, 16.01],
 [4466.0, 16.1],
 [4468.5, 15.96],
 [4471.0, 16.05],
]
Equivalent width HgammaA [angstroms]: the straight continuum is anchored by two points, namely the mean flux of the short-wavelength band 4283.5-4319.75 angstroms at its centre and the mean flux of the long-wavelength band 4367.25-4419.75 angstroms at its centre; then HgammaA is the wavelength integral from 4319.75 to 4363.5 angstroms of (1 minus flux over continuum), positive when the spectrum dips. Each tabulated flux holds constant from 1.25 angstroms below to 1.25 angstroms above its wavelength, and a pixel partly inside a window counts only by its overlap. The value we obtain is -3.8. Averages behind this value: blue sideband 12.1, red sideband 15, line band 14.5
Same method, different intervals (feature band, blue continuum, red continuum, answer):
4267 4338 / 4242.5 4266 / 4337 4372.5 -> 6.24 angstroms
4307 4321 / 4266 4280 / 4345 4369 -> 1.54 angstroms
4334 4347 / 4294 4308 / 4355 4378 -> -0.46 angstroms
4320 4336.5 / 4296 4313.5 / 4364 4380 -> -3.91 angstroms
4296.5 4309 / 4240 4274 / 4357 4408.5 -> 3.68 angstroms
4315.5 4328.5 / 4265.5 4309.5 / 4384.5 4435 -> -1.22 angstroms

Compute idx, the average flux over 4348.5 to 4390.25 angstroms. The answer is 14.7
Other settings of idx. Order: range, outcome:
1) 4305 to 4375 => 14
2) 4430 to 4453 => 15.9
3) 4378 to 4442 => 15.5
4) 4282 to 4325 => 12.4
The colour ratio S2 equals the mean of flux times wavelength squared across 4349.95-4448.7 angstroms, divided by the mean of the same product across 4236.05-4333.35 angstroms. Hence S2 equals 1.19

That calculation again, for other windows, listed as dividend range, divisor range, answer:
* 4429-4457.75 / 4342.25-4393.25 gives 1.12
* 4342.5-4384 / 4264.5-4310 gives 1.20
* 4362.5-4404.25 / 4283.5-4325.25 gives 1.24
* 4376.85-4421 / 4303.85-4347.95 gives 1.16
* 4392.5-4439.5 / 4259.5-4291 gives 1.21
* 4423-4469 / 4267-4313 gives 1.39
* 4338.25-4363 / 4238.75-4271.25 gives 1.03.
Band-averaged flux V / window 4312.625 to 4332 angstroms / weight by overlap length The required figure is 14.6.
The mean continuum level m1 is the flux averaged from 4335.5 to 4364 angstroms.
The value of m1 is 14.3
